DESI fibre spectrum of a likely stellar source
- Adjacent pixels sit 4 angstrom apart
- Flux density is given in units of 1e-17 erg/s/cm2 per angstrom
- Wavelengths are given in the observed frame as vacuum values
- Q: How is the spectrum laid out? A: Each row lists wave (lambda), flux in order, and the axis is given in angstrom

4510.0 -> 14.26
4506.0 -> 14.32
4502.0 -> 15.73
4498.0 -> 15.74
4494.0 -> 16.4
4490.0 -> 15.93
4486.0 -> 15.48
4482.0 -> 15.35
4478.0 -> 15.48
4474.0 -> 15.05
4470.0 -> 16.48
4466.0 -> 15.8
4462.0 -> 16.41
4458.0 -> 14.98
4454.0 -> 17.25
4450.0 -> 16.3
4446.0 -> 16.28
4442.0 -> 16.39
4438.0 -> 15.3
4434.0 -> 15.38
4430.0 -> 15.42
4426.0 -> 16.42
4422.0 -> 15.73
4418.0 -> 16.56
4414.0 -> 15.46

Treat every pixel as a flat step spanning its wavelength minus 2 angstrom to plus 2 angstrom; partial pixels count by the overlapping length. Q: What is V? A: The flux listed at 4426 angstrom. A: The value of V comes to 16.42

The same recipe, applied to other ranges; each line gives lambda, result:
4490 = 15.93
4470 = 16.48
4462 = 16.41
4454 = 17.25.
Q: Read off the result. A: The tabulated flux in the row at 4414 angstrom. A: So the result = 15.46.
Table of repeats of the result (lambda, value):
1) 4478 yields 15.48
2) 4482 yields 15.35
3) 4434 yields 15.38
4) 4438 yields 15.3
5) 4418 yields 16.56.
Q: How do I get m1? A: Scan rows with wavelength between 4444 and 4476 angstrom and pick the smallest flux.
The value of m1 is 14.98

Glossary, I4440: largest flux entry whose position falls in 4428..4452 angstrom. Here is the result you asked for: 16.39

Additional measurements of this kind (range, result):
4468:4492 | 16.48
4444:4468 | 17.25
